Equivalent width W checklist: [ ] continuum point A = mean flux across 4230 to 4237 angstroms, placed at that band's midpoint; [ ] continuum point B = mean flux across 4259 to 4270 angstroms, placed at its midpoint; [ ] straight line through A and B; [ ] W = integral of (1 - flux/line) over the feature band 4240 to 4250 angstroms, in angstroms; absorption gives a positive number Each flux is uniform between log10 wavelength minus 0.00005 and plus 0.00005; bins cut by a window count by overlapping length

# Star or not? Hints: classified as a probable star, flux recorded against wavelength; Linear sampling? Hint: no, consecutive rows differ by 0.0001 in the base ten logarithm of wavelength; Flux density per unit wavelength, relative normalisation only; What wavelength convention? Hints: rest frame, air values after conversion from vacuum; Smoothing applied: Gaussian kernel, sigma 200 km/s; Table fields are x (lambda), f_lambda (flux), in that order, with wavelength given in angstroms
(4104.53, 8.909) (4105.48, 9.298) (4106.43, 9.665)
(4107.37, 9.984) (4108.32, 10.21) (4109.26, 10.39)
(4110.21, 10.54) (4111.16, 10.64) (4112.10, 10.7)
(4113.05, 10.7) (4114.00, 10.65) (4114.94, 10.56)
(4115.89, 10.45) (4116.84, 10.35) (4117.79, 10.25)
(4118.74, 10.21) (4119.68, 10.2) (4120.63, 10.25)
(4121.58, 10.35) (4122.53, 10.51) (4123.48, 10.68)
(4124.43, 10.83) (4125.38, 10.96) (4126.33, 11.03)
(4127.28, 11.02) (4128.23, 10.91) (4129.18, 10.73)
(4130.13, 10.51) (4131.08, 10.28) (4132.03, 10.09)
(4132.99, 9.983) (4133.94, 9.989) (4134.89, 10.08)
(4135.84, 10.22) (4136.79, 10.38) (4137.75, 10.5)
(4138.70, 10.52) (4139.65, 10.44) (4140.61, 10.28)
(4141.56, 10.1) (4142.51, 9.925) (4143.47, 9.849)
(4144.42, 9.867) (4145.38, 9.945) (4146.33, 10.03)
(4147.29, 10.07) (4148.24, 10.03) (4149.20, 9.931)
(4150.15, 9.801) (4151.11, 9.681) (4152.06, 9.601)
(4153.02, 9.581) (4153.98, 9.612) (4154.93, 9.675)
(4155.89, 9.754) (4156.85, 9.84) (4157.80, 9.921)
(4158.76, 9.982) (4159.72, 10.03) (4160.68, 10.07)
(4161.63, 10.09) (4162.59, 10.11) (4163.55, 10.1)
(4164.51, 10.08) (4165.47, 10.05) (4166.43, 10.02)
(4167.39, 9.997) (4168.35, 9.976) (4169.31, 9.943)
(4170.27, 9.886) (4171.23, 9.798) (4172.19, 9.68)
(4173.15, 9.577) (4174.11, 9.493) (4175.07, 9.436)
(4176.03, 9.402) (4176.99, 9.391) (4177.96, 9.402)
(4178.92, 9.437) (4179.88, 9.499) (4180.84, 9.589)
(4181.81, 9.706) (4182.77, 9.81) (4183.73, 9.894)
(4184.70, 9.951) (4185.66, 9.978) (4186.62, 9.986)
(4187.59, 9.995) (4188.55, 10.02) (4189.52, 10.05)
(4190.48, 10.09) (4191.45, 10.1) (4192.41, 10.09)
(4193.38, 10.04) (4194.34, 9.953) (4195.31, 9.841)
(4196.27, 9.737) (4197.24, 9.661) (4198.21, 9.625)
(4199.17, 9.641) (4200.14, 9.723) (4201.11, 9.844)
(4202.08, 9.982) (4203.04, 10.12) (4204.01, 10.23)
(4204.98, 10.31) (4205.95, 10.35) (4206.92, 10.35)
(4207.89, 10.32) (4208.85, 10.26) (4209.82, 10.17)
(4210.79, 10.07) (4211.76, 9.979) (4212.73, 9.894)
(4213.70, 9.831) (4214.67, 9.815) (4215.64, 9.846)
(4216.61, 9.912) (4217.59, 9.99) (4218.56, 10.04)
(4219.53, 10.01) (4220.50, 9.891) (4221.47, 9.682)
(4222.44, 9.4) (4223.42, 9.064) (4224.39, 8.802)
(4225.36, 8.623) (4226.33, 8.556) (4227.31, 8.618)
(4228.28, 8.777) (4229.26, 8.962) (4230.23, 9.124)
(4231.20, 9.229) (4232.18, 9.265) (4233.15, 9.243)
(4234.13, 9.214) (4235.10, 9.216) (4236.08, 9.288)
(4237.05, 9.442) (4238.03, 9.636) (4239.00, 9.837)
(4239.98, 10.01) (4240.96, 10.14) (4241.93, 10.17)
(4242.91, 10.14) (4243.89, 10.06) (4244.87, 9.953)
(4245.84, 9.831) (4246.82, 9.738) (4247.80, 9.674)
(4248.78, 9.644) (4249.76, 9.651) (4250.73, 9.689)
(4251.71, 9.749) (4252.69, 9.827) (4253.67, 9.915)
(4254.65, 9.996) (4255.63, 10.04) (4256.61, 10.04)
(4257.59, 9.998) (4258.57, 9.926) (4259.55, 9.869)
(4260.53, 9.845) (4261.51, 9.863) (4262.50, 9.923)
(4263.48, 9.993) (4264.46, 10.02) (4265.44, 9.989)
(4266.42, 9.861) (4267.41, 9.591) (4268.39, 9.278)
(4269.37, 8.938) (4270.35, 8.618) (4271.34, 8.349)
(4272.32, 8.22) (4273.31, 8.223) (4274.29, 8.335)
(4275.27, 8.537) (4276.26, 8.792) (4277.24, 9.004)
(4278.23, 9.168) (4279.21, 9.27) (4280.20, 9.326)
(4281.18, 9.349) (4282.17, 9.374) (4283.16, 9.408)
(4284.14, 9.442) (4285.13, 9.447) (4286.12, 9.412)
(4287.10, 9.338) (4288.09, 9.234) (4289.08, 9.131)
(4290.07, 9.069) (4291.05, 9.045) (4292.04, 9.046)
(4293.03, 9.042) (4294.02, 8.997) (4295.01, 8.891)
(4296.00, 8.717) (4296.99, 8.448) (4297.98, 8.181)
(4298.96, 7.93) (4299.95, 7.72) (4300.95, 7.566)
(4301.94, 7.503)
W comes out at -0.5 angstroms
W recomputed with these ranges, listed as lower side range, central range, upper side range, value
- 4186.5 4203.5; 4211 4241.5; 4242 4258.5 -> 1.3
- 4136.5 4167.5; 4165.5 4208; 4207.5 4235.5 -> -0.5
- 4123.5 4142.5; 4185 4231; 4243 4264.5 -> 1.5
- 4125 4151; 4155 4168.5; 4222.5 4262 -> 0.2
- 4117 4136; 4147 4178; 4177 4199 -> 0.8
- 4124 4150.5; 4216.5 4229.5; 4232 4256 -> 0.7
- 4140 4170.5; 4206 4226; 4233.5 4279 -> -0.2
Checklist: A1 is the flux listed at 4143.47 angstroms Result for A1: 9.849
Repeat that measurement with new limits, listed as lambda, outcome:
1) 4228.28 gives 8.777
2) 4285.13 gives 9.447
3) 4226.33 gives 8.556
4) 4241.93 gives 10.17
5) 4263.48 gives 9.993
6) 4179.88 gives 9.499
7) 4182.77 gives 9.81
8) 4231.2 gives 9.229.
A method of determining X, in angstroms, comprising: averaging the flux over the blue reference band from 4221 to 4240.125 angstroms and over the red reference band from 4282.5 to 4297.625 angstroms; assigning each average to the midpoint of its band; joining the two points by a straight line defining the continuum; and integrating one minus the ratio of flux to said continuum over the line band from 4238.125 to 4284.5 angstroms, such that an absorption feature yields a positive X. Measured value -2.0 angstroms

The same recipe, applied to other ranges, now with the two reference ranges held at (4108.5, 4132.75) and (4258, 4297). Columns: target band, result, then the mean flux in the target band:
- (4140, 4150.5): 0.35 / 9.99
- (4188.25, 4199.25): 0.01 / 9.91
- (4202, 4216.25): -0.45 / 10.1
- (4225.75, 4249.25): 0.16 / 9.49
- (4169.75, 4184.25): 0.67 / 9.6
